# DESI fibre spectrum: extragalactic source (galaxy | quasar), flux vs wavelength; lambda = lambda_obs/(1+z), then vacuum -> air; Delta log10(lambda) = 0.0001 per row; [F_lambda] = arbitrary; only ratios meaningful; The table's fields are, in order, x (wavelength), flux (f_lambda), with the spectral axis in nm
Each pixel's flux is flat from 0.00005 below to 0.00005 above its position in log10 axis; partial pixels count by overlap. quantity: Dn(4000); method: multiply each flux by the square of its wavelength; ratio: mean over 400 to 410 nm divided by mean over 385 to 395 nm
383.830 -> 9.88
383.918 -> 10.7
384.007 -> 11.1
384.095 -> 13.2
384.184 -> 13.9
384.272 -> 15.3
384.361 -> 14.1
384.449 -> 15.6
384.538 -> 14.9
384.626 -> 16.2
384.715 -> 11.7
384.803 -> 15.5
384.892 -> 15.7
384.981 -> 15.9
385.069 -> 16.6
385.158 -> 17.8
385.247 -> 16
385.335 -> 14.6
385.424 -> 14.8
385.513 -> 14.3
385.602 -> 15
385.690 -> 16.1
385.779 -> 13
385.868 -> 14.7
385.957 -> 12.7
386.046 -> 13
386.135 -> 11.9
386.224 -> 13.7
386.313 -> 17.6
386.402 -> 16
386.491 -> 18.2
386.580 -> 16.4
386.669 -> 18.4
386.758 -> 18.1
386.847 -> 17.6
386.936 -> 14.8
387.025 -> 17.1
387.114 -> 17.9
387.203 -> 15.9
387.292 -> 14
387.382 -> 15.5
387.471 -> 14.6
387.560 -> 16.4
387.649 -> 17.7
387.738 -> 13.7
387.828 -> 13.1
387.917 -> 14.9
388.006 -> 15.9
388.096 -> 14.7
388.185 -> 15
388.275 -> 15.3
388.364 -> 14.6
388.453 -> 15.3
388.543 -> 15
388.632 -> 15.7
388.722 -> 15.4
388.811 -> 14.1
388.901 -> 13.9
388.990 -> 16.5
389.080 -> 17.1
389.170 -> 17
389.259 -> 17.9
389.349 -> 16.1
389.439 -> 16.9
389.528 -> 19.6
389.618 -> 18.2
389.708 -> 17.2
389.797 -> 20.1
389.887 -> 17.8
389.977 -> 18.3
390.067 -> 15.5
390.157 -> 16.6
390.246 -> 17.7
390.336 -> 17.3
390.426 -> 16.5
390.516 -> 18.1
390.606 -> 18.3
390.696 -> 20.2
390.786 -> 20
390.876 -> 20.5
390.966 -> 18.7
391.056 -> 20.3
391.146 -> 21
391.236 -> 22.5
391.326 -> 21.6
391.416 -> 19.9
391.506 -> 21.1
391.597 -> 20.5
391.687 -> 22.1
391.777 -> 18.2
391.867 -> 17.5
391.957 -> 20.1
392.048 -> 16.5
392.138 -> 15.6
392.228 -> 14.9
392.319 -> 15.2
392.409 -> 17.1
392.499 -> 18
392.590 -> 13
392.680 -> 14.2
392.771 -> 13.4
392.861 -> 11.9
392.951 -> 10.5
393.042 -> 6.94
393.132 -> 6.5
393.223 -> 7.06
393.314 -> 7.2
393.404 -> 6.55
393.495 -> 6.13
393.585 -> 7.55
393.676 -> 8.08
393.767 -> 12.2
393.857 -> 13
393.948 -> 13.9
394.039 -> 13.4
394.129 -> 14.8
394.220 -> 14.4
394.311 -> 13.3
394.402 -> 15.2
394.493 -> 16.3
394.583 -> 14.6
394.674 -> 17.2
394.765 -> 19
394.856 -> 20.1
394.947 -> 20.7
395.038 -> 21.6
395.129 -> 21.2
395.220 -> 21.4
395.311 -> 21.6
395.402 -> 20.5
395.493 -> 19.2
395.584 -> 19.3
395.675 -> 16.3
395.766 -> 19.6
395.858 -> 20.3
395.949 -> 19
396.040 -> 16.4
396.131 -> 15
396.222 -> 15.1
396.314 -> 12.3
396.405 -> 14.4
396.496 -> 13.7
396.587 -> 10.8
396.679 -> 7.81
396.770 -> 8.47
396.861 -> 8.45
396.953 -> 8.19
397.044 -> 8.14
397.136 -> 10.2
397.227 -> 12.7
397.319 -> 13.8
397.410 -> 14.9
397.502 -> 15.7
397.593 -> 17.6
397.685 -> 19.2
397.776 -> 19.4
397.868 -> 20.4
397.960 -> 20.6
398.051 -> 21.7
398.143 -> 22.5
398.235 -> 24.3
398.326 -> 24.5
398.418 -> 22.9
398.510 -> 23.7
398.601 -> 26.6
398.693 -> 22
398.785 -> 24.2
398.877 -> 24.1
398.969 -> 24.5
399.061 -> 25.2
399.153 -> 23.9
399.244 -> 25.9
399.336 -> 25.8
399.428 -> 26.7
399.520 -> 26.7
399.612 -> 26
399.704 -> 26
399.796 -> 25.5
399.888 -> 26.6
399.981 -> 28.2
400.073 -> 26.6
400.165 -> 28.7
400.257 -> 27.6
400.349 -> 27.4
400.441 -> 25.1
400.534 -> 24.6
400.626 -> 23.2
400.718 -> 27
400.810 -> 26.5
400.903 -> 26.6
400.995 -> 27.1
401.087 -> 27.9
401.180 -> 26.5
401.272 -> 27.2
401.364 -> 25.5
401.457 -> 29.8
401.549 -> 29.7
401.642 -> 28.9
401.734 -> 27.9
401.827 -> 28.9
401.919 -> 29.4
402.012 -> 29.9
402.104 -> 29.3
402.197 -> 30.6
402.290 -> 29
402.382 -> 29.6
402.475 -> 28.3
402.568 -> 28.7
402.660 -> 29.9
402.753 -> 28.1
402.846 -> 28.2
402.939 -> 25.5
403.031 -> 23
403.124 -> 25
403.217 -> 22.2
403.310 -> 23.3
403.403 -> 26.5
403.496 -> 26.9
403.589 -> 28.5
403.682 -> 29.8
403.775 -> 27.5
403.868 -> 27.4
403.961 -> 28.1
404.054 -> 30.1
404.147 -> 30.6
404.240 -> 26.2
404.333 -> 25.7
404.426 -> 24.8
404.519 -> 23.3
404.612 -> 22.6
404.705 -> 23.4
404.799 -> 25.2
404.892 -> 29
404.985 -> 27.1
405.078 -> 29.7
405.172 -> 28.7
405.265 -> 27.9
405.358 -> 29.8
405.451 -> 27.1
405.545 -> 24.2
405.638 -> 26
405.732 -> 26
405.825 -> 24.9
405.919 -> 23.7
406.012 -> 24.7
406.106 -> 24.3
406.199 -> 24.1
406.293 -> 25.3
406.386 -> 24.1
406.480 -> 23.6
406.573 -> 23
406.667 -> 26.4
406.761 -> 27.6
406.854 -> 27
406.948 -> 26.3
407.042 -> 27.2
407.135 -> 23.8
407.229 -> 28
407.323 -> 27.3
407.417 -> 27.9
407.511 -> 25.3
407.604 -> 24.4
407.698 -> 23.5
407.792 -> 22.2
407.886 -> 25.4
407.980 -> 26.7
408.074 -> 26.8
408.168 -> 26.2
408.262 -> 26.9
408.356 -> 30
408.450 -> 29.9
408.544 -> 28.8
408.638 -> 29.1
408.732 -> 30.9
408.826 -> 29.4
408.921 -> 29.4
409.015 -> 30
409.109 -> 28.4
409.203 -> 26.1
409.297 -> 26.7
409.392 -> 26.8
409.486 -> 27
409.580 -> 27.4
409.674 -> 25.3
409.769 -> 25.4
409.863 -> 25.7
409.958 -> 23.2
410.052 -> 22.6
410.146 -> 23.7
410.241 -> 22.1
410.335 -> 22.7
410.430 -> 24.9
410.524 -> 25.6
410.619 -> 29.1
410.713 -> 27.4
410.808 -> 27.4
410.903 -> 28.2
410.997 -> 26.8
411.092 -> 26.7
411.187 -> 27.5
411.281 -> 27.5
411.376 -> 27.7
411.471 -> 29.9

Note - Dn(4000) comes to 1.84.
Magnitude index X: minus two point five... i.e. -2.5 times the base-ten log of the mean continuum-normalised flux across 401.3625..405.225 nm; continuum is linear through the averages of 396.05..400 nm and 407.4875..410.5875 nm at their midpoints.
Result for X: -0.21 mag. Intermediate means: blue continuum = 19.3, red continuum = 26.3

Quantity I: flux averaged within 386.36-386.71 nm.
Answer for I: 17.2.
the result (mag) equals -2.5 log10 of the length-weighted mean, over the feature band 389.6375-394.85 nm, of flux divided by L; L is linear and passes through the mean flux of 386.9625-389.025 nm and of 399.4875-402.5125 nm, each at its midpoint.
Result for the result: 0.21 mag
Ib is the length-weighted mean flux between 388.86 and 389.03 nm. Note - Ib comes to 15.2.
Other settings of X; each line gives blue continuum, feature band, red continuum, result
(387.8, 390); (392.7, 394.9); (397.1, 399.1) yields 0.47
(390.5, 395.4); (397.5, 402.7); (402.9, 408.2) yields -0.19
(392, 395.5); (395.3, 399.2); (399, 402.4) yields 0.17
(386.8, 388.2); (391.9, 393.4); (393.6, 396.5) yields 0.25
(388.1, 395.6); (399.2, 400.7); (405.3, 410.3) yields -0.23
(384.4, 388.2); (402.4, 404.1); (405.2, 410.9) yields -0.14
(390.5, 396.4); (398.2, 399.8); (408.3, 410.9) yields -0.25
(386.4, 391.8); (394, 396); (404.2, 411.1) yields 0.11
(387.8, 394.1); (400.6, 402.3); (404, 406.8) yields -0.20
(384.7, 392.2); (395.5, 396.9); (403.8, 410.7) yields 0.37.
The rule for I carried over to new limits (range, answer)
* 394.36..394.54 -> 15.8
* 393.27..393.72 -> 7.11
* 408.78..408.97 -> 29.3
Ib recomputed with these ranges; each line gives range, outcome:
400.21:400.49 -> 26.7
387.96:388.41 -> 15.1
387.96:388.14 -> 15.3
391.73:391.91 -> 17.9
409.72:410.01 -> 24.7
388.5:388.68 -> 15.4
